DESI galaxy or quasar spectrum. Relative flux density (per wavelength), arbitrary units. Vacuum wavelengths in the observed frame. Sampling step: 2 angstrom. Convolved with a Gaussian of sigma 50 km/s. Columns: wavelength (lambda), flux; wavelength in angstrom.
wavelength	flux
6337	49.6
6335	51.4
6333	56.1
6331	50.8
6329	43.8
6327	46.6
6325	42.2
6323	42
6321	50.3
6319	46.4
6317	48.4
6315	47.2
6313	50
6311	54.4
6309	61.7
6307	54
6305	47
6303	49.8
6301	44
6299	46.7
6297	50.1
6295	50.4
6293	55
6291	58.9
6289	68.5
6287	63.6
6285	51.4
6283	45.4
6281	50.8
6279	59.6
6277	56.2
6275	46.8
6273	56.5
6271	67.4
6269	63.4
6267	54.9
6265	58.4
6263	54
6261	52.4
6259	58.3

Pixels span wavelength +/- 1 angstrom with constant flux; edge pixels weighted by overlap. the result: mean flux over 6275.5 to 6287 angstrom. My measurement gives 53.4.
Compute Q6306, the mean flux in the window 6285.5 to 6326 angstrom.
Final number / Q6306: 51.5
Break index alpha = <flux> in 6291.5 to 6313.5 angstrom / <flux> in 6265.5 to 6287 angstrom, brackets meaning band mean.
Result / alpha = 0.9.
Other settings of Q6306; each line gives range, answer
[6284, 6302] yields 54.3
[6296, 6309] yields 49.6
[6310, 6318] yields 50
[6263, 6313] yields 54.7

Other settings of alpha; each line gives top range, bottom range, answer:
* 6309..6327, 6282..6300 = 0.89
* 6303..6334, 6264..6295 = 0.87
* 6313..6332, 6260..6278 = 0.82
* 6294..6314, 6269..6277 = 0.88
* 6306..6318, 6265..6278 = 0.91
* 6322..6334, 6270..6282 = 0.83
